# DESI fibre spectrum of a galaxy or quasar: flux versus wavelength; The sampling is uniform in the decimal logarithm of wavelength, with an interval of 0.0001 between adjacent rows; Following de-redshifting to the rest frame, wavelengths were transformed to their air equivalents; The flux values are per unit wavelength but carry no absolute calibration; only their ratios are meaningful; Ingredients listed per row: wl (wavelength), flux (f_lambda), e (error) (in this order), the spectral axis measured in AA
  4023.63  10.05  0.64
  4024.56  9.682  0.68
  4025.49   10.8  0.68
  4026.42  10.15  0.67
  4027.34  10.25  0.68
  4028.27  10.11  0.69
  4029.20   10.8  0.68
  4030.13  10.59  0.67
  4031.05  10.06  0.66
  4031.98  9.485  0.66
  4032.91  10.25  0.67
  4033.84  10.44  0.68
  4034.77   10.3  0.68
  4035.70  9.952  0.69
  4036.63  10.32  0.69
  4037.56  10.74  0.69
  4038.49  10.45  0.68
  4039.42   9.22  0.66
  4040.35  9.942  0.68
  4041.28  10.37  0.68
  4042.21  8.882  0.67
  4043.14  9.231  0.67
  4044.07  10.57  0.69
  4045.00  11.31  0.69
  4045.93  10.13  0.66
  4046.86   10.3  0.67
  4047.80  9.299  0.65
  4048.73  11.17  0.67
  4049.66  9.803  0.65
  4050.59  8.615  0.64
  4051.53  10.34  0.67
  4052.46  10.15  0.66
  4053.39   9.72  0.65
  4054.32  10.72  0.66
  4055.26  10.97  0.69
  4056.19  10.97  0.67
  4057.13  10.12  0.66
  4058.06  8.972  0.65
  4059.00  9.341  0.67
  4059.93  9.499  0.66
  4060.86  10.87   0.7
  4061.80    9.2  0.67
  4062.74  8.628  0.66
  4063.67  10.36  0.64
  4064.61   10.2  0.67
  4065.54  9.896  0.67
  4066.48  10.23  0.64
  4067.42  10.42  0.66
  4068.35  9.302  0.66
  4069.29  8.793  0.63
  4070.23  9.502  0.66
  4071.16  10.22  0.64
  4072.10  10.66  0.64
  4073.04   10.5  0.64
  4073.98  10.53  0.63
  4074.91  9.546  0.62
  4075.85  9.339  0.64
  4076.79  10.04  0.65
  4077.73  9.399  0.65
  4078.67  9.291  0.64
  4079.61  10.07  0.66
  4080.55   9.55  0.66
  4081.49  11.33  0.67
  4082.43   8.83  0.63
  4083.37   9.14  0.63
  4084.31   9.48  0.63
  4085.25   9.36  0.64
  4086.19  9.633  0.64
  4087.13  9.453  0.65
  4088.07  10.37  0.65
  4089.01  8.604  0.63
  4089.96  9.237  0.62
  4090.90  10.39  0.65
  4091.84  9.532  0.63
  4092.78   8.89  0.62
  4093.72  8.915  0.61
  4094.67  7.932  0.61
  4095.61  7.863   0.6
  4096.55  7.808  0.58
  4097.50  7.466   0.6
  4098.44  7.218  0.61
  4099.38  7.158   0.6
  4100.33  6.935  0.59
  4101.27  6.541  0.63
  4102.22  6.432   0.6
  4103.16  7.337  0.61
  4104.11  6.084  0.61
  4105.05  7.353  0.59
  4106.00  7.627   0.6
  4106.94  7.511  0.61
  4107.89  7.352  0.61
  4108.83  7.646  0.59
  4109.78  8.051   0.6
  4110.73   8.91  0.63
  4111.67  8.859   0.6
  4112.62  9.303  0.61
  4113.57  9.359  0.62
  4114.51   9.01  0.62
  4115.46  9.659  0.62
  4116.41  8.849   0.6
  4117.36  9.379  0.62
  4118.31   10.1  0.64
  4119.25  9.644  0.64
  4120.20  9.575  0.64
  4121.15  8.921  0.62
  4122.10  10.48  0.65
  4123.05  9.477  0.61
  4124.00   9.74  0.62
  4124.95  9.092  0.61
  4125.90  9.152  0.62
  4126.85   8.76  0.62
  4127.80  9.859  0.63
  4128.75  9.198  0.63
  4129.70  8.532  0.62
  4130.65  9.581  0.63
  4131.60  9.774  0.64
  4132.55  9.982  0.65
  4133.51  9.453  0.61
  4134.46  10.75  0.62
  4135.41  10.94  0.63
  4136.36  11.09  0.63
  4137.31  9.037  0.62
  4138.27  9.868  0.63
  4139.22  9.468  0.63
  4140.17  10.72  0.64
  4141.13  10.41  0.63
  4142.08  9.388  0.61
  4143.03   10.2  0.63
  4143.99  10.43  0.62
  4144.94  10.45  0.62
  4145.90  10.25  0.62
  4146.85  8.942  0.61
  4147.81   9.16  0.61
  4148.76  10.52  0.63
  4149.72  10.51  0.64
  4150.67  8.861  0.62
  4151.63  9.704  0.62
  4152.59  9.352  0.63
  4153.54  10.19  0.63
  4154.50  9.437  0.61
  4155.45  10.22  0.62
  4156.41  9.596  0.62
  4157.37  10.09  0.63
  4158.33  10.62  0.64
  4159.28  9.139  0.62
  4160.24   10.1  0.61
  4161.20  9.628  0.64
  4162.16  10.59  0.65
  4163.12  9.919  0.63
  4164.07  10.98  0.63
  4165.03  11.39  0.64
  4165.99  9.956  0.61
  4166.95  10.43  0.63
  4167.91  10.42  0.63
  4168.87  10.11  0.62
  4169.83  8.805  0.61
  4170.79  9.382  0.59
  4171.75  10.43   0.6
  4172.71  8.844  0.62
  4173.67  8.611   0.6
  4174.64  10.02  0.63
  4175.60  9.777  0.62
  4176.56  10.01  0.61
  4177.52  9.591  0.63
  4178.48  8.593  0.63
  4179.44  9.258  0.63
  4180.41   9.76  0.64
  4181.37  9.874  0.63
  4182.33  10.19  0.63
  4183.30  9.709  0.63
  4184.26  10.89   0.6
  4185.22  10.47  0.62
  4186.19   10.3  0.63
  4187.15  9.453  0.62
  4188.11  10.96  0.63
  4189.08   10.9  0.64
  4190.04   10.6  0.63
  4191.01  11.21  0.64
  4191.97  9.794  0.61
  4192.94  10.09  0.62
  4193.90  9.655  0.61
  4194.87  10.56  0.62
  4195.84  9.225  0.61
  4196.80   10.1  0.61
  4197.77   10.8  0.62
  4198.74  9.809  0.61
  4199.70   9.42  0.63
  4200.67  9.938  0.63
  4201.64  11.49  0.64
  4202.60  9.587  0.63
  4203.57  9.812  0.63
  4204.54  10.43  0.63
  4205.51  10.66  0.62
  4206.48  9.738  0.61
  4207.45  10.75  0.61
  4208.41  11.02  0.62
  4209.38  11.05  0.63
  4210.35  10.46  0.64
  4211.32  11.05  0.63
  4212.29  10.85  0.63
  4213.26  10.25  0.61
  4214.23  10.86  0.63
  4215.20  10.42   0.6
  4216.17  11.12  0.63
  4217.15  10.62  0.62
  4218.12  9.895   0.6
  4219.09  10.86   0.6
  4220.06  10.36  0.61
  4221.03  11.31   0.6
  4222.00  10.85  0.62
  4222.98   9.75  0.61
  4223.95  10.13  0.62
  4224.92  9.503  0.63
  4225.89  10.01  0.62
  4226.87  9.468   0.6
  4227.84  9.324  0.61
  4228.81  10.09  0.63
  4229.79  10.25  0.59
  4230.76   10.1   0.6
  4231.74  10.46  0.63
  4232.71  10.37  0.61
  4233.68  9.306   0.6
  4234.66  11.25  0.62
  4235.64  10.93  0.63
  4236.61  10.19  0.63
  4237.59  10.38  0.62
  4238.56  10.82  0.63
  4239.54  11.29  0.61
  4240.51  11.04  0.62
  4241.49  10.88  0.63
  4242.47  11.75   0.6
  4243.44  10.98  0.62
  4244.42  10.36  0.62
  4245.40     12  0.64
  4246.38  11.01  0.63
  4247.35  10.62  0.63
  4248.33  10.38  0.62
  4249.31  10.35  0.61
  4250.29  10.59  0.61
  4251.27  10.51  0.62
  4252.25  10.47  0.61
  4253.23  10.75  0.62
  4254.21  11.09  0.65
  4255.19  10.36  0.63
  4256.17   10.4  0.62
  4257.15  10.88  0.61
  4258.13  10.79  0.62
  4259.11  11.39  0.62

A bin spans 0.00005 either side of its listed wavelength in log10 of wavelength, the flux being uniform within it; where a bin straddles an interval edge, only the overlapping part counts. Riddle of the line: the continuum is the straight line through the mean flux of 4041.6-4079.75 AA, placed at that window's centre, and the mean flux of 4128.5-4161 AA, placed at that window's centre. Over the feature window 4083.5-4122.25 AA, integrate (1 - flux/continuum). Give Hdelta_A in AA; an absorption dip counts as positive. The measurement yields 5.38 AA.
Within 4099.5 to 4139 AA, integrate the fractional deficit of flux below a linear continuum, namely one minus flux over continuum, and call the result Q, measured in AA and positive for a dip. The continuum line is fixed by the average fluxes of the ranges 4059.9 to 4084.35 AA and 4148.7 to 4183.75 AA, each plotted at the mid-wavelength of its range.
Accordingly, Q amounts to 3.8 AA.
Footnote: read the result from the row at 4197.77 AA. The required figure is 10.8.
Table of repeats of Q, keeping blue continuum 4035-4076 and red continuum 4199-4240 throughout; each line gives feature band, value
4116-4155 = 1.71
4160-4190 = 0.86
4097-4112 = 4.03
